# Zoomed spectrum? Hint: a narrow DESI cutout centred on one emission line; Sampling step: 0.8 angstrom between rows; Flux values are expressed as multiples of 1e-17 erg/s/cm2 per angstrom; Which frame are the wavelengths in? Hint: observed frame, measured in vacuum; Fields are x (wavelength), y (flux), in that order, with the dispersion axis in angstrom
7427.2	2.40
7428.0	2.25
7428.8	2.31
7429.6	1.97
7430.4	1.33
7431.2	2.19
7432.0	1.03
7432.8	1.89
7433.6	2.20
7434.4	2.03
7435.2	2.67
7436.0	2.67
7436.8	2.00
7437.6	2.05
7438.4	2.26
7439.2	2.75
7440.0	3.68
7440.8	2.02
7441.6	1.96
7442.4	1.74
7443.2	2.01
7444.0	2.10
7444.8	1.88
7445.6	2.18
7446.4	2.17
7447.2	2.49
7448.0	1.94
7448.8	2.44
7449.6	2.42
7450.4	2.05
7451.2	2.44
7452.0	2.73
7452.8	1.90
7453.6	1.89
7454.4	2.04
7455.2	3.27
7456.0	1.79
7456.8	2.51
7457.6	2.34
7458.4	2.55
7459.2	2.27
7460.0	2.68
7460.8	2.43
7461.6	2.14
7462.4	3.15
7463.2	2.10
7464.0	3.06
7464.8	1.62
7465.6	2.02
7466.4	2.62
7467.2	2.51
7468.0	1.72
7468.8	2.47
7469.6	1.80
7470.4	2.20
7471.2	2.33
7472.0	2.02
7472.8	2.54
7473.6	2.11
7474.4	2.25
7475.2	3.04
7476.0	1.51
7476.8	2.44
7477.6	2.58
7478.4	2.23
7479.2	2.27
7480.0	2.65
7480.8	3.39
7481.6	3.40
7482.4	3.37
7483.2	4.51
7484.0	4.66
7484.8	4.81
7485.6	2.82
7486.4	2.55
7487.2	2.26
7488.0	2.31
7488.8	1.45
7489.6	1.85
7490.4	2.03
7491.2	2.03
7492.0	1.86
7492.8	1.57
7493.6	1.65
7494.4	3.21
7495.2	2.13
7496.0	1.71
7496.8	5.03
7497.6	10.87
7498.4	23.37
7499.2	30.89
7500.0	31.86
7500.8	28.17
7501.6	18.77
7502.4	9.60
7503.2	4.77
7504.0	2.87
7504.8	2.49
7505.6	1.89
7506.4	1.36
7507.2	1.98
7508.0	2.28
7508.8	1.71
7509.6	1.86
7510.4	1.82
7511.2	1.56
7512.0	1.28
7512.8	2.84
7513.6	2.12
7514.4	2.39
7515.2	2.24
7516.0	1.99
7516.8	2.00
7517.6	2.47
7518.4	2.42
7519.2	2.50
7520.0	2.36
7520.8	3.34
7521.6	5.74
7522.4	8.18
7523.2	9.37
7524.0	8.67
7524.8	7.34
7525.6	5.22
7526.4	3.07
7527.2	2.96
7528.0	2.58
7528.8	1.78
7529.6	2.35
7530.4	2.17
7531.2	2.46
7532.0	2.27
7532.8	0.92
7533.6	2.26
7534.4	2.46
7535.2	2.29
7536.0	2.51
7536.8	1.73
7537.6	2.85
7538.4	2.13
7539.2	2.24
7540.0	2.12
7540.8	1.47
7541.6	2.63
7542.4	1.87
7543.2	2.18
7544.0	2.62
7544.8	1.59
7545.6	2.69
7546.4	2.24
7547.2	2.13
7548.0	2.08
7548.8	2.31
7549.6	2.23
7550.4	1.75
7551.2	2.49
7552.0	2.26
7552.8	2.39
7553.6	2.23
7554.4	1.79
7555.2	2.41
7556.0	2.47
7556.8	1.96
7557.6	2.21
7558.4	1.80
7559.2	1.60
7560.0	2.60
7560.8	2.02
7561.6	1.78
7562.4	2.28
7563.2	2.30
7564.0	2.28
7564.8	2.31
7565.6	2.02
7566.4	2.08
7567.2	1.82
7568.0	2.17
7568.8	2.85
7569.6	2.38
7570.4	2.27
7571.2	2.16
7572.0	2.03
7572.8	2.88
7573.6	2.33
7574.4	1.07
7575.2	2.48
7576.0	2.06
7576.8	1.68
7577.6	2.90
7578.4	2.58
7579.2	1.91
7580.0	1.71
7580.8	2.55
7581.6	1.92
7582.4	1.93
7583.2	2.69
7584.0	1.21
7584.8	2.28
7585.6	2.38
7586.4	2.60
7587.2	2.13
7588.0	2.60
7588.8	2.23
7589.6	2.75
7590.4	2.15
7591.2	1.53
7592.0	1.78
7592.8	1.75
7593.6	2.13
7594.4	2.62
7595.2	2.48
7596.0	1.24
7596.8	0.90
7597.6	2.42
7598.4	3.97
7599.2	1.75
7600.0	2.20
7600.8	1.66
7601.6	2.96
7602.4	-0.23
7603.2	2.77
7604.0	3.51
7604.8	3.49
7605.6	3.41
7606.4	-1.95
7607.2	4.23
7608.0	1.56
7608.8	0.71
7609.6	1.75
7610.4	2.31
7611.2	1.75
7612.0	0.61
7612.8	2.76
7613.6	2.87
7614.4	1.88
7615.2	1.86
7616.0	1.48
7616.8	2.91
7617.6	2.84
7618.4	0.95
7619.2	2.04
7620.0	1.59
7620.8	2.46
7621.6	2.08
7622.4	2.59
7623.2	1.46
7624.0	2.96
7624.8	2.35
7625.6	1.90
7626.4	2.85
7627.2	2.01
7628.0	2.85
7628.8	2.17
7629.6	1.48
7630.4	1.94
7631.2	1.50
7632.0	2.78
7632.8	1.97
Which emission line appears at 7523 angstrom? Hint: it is [N II] 6583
